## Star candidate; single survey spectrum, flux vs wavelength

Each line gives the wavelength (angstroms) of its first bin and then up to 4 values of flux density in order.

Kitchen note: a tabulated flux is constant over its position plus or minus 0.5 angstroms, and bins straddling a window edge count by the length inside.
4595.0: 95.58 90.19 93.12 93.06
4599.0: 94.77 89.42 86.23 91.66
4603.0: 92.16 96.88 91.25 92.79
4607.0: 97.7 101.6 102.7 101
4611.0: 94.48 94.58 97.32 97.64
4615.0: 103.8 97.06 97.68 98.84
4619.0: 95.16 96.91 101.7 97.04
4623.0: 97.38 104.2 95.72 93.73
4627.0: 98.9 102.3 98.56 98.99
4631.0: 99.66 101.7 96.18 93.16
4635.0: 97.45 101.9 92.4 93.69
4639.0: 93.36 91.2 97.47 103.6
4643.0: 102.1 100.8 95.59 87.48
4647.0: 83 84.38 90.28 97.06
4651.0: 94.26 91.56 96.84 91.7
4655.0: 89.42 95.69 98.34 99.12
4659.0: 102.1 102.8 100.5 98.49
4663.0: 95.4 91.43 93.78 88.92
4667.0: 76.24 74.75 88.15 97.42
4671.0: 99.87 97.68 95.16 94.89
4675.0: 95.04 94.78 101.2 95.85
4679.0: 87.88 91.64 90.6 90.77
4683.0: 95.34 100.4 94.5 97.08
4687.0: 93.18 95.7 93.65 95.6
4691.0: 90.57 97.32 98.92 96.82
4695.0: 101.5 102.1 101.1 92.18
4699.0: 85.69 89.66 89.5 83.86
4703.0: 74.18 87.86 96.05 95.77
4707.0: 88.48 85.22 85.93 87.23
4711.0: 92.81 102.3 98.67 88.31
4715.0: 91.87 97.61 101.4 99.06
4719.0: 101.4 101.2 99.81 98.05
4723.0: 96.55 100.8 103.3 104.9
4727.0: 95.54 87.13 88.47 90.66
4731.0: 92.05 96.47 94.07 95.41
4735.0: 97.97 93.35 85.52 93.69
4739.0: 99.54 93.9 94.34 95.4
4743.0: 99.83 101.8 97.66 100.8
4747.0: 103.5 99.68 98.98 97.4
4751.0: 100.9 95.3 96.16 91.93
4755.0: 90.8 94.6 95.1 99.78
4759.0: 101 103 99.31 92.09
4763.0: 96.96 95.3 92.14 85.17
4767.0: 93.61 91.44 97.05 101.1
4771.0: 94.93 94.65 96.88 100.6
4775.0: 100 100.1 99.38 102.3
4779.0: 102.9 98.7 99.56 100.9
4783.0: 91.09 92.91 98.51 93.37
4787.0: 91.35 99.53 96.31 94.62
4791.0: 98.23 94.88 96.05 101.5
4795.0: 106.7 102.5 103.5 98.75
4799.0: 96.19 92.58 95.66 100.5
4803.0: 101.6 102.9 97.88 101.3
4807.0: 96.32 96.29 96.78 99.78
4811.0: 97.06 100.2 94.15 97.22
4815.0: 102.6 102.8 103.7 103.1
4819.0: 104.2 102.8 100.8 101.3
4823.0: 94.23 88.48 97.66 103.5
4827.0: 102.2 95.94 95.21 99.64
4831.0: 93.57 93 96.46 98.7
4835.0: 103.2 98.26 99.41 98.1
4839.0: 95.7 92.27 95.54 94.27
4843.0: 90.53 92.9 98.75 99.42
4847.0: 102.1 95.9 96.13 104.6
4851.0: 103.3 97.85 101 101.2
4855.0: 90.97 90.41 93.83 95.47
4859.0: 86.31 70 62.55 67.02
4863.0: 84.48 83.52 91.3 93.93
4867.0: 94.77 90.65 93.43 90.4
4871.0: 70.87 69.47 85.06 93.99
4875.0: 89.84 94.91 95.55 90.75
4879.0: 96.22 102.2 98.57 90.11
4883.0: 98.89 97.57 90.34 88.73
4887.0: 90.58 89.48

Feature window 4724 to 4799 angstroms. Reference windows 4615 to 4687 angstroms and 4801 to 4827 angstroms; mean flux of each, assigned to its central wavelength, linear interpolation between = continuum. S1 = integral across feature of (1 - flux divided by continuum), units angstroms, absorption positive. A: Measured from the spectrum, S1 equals 1.0 angstroms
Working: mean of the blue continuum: 95.3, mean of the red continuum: 99.5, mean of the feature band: 96.8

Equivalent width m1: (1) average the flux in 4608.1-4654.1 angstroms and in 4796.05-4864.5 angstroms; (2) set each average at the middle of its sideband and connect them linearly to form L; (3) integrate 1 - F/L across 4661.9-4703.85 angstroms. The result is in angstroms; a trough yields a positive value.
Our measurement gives 1.5 angstroms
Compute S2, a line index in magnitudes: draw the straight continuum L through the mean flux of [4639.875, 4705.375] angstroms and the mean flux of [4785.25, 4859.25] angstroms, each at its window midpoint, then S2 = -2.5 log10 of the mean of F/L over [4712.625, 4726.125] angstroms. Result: -0.04 mag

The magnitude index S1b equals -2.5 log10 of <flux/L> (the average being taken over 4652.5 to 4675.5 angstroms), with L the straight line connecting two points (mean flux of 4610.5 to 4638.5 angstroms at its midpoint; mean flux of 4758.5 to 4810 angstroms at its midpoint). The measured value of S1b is 0.04 mag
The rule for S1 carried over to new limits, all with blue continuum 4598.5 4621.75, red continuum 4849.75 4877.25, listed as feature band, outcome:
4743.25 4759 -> -1.0 angstroms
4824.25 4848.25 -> -2.1 angstroms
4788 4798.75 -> -1.0 angstroms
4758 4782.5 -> -1.6 angstroms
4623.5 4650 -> -0.2 angstroms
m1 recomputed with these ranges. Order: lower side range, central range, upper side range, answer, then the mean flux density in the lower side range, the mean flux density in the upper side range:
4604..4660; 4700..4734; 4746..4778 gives 1.1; 96.6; 96.9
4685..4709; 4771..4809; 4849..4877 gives -3.3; 92.6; 88.8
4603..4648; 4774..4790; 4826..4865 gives -0.5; 97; 93.8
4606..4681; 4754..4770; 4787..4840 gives 0.4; 95.7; 98.6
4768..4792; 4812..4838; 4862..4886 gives -1.4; 97.4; 90.2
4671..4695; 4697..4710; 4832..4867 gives 0.9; 95.2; 93.1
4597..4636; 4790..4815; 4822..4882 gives -1.3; 96.9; 93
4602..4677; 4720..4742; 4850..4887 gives -0.5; 95.8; 90.1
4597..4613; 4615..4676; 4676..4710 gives -1.1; 94.7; 92.9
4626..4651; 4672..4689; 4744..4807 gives 0.3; 95.8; 97.6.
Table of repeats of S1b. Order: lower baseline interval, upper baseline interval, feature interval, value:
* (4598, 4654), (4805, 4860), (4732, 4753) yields 0.00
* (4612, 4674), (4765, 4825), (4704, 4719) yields 0.03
